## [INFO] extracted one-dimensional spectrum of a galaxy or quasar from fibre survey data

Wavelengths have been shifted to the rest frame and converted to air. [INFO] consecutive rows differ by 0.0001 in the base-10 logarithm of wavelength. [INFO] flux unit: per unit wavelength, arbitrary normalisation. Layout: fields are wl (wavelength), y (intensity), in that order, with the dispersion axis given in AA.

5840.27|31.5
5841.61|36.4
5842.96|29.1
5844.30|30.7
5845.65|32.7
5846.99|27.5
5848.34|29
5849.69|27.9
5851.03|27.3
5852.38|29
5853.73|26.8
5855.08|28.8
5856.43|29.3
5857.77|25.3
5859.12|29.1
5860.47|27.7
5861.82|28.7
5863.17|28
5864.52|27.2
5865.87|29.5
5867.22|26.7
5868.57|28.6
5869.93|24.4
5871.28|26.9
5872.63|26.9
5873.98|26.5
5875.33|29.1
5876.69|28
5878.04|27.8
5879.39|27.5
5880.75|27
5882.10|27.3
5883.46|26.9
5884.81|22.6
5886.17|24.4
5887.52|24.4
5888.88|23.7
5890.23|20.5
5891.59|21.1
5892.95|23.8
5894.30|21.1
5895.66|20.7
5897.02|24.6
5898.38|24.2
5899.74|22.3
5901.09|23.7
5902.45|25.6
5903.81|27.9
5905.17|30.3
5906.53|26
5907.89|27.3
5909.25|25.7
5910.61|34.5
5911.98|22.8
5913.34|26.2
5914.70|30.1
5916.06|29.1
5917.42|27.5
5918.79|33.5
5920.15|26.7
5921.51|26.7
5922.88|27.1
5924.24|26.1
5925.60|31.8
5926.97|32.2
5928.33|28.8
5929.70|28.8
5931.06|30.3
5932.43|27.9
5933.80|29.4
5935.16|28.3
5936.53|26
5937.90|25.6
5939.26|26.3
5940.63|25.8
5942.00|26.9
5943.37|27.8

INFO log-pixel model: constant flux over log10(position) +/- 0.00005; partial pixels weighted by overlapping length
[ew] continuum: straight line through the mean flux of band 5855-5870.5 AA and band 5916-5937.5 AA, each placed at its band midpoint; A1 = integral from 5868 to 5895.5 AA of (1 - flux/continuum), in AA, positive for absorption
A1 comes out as 2.7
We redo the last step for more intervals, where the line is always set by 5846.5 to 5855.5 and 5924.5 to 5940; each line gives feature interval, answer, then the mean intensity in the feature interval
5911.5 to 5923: 0.3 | 27.9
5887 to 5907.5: 3.1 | 24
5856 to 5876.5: 0.4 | 27.6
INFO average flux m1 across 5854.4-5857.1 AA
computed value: 29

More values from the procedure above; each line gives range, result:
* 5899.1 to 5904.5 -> 24.9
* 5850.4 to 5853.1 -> 28.1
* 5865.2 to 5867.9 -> 28.1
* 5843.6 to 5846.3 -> 31.7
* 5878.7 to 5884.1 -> 27.2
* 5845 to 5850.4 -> 29.3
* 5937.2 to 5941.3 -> 25.9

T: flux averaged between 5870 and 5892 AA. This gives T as 25.7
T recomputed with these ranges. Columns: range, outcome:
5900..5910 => 26.5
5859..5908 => 25.8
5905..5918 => 27.9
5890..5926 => 26.2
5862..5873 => 27.3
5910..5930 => 28.8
